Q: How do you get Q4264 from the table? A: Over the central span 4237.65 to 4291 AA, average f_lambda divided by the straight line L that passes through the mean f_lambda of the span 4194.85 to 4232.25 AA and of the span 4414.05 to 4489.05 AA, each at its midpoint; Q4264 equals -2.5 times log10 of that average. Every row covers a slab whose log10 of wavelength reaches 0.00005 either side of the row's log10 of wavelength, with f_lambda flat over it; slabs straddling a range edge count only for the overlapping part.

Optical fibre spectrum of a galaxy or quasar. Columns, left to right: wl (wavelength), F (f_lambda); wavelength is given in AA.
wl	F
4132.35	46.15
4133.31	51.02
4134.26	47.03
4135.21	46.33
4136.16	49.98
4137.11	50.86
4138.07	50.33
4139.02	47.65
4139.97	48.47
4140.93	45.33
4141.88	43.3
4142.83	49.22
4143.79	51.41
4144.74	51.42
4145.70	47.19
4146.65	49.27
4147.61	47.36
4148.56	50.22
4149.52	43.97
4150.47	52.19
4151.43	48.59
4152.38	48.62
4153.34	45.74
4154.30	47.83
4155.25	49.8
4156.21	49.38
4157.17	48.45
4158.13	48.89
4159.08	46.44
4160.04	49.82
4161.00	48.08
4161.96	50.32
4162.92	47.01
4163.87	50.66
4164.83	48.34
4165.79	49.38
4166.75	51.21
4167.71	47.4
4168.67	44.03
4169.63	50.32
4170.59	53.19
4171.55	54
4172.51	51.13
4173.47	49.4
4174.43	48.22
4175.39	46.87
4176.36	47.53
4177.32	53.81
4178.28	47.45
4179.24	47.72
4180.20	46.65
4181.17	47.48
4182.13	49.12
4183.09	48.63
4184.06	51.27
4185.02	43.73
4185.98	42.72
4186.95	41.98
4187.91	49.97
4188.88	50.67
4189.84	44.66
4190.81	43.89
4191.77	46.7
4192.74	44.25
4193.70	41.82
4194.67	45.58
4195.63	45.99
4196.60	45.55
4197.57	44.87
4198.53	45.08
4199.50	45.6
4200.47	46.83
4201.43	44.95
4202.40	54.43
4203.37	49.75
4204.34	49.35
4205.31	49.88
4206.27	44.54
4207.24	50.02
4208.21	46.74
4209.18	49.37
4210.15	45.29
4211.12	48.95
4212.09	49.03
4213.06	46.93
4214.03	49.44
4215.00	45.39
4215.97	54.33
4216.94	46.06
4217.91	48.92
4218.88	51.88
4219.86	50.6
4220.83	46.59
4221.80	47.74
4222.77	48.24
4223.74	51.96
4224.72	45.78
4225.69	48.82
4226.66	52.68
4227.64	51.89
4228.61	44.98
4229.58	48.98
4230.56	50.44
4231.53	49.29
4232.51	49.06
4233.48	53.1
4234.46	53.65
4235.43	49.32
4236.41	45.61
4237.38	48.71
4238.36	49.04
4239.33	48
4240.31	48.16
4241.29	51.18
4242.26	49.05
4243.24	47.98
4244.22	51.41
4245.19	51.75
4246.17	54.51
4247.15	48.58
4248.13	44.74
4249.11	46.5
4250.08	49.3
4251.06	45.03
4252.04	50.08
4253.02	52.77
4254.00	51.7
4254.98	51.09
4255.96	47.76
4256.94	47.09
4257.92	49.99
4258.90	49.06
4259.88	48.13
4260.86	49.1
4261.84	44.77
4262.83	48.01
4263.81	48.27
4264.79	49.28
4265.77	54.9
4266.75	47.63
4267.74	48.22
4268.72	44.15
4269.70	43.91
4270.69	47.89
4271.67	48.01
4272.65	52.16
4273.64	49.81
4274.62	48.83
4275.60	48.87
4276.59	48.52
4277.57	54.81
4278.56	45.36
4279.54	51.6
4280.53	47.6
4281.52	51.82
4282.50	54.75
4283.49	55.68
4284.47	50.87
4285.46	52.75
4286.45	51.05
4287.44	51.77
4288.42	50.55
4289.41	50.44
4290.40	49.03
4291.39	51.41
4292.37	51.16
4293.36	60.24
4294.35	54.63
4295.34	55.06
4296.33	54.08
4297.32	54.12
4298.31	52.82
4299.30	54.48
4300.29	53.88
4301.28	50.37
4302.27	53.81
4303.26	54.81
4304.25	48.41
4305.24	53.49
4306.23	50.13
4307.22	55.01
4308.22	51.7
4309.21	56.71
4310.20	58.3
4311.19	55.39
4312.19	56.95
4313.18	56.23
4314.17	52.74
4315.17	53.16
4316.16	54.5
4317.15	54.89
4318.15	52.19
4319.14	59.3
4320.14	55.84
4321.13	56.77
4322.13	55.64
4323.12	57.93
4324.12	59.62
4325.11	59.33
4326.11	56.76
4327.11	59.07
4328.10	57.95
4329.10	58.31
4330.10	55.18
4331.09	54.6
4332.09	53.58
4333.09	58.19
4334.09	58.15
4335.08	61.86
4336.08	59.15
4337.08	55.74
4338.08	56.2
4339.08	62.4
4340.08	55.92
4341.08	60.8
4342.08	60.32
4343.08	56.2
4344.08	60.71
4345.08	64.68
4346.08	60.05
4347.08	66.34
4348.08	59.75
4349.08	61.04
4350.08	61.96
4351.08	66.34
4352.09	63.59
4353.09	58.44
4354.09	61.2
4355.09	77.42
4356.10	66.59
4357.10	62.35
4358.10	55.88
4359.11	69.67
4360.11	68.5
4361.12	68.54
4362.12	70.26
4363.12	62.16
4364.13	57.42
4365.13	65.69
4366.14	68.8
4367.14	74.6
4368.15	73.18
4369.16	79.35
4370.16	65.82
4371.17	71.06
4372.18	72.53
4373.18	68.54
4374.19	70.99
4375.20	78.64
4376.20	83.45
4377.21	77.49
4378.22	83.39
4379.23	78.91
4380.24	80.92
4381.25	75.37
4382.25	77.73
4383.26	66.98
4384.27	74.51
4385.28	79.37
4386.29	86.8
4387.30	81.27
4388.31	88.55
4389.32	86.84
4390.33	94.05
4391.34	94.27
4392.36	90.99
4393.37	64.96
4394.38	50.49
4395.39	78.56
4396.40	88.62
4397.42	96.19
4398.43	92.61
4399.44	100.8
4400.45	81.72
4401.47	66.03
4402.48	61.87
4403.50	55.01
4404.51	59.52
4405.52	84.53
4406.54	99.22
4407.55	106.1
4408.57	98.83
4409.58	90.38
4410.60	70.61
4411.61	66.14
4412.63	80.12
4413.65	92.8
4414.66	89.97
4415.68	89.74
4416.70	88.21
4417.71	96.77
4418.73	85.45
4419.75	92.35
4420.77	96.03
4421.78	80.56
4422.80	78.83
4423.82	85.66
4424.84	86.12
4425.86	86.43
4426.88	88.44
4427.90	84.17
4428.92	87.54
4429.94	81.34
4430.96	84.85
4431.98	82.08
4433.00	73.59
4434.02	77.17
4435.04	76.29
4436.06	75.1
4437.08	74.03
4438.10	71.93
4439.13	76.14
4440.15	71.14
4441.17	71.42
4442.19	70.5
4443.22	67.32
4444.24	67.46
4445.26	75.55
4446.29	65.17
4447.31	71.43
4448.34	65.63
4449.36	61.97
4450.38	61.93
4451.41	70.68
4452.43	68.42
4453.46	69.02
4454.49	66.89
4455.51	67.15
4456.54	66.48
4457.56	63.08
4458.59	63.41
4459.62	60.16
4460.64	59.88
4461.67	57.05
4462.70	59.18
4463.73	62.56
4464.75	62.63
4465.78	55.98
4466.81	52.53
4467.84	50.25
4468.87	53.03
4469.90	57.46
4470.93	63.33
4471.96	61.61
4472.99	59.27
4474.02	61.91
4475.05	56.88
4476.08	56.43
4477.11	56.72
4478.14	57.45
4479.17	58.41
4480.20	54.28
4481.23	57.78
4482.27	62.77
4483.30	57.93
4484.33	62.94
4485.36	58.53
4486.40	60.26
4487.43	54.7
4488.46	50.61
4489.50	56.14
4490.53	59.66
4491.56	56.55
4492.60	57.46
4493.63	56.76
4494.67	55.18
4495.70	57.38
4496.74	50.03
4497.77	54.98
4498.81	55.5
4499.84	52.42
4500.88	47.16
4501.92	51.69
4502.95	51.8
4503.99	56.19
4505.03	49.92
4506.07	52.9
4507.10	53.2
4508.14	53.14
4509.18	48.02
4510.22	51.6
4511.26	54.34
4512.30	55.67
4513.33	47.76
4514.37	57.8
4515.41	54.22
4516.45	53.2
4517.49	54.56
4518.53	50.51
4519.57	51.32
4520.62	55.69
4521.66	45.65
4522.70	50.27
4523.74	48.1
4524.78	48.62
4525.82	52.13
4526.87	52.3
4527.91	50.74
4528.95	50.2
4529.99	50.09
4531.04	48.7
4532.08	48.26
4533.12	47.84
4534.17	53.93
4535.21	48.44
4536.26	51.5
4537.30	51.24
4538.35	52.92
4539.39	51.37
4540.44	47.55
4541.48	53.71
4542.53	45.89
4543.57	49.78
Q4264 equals 0.07 mag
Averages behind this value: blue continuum 48.3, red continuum 69.2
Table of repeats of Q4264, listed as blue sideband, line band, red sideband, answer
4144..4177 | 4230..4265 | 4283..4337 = 0.07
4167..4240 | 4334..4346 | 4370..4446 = 0.17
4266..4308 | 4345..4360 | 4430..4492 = -0.14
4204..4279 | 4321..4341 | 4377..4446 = 0.14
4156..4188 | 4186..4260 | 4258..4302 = 0.03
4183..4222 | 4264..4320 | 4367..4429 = 0.20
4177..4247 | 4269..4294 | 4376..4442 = 0.18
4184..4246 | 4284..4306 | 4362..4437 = 0.18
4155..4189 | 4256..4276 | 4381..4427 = 0.28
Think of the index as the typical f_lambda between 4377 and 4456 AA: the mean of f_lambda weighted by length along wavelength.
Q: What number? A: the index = 79.3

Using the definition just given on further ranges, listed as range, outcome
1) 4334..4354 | 60.6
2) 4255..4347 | 53.6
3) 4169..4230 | 48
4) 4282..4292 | 51.9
